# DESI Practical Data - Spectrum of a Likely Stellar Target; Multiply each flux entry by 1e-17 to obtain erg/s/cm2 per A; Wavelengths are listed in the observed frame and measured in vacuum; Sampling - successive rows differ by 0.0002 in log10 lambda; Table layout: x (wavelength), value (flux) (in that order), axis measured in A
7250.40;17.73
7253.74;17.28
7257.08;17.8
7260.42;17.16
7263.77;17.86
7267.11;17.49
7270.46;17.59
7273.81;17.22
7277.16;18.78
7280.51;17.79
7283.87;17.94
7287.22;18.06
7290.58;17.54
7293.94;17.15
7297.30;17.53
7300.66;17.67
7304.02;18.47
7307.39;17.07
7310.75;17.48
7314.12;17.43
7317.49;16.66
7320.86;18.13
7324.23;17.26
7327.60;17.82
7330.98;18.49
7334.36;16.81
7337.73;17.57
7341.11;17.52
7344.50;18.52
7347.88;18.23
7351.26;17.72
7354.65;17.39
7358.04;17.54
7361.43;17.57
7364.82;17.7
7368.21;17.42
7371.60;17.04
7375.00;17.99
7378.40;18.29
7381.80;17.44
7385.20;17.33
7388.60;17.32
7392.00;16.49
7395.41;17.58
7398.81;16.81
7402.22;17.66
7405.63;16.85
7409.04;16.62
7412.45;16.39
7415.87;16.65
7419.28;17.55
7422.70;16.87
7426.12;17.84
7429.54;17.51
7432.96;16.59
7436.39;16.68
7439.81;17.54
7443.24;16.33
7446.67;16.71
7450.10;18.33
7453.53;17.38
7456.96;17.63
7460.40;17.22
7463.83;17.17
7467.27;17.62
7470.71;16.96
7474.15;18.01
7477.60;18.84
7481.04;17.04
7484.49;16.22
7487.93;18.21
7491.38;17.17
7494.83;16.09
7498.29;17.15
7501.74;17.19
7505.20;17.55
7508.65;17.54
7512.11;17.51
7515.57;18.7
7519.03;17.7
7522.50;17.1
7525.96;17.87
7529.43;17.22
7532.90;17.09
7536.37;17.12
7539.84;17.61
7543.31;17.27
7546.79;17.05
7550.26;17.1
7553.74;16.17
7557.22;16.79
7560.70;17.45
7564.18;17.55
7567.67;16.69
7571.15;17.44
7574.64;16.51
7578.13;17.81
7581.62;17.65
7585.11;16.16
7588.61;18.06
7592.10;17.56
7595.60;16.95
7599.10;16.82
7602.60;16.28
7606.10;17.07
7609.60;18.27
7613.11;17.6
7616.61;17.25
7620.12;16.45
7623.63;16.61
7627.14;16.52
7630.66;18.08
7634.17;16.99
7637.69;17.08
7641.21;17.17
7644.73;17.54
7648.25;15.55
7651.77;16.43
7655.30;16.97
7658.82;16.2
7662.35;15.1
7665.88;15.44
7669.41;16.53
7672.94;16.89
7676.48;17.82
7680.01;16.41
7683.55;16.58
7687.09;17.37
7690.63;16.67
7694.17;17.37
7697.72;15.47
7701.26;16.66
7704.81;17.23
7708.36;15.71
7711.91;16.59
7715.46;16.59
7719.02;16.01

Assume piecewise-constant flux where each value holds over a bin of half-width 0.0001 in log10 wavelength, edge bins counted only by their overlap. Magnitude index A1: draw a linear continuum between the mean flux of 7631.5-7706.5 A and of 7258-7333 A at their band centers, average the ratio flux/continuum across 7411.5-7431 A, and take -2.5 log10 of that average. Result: 0.01 mag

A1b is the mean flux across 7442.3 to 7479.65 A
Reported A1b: 17.5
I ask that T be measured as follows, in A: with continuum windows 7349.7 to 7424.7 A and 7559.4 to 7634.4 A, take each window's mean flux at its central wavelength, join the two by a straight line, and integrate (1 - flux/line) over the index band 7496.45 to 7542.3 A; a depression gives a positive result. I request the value -0.7 A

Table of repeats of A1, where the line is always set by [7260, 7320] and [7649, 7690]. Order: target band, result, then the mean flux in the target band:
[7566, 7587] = -0.02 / 17.1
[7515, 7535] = -0.04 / 17.5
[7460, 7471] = -0.01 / 17.3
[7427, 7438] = 0.01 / 17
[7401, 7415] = 0.03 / 16.8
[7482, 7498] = 0.01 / 16.9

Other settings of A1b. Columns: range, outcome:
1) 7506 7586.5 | 17.3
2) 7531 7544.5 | 17.3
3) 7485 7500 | 17.1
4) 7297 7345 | 17.6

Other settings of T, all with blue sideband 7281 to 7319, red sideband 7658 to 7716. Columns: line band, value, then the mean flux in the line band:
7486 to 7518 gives -0.8 A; 17.5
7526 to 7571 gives -0.7 A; 17.1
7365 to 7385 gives -0.3 A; 17.6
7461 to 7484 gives -0.6 A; 17.5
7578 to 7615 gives -1.1 A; 17.3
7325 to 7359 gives -0.6 A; 17.8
